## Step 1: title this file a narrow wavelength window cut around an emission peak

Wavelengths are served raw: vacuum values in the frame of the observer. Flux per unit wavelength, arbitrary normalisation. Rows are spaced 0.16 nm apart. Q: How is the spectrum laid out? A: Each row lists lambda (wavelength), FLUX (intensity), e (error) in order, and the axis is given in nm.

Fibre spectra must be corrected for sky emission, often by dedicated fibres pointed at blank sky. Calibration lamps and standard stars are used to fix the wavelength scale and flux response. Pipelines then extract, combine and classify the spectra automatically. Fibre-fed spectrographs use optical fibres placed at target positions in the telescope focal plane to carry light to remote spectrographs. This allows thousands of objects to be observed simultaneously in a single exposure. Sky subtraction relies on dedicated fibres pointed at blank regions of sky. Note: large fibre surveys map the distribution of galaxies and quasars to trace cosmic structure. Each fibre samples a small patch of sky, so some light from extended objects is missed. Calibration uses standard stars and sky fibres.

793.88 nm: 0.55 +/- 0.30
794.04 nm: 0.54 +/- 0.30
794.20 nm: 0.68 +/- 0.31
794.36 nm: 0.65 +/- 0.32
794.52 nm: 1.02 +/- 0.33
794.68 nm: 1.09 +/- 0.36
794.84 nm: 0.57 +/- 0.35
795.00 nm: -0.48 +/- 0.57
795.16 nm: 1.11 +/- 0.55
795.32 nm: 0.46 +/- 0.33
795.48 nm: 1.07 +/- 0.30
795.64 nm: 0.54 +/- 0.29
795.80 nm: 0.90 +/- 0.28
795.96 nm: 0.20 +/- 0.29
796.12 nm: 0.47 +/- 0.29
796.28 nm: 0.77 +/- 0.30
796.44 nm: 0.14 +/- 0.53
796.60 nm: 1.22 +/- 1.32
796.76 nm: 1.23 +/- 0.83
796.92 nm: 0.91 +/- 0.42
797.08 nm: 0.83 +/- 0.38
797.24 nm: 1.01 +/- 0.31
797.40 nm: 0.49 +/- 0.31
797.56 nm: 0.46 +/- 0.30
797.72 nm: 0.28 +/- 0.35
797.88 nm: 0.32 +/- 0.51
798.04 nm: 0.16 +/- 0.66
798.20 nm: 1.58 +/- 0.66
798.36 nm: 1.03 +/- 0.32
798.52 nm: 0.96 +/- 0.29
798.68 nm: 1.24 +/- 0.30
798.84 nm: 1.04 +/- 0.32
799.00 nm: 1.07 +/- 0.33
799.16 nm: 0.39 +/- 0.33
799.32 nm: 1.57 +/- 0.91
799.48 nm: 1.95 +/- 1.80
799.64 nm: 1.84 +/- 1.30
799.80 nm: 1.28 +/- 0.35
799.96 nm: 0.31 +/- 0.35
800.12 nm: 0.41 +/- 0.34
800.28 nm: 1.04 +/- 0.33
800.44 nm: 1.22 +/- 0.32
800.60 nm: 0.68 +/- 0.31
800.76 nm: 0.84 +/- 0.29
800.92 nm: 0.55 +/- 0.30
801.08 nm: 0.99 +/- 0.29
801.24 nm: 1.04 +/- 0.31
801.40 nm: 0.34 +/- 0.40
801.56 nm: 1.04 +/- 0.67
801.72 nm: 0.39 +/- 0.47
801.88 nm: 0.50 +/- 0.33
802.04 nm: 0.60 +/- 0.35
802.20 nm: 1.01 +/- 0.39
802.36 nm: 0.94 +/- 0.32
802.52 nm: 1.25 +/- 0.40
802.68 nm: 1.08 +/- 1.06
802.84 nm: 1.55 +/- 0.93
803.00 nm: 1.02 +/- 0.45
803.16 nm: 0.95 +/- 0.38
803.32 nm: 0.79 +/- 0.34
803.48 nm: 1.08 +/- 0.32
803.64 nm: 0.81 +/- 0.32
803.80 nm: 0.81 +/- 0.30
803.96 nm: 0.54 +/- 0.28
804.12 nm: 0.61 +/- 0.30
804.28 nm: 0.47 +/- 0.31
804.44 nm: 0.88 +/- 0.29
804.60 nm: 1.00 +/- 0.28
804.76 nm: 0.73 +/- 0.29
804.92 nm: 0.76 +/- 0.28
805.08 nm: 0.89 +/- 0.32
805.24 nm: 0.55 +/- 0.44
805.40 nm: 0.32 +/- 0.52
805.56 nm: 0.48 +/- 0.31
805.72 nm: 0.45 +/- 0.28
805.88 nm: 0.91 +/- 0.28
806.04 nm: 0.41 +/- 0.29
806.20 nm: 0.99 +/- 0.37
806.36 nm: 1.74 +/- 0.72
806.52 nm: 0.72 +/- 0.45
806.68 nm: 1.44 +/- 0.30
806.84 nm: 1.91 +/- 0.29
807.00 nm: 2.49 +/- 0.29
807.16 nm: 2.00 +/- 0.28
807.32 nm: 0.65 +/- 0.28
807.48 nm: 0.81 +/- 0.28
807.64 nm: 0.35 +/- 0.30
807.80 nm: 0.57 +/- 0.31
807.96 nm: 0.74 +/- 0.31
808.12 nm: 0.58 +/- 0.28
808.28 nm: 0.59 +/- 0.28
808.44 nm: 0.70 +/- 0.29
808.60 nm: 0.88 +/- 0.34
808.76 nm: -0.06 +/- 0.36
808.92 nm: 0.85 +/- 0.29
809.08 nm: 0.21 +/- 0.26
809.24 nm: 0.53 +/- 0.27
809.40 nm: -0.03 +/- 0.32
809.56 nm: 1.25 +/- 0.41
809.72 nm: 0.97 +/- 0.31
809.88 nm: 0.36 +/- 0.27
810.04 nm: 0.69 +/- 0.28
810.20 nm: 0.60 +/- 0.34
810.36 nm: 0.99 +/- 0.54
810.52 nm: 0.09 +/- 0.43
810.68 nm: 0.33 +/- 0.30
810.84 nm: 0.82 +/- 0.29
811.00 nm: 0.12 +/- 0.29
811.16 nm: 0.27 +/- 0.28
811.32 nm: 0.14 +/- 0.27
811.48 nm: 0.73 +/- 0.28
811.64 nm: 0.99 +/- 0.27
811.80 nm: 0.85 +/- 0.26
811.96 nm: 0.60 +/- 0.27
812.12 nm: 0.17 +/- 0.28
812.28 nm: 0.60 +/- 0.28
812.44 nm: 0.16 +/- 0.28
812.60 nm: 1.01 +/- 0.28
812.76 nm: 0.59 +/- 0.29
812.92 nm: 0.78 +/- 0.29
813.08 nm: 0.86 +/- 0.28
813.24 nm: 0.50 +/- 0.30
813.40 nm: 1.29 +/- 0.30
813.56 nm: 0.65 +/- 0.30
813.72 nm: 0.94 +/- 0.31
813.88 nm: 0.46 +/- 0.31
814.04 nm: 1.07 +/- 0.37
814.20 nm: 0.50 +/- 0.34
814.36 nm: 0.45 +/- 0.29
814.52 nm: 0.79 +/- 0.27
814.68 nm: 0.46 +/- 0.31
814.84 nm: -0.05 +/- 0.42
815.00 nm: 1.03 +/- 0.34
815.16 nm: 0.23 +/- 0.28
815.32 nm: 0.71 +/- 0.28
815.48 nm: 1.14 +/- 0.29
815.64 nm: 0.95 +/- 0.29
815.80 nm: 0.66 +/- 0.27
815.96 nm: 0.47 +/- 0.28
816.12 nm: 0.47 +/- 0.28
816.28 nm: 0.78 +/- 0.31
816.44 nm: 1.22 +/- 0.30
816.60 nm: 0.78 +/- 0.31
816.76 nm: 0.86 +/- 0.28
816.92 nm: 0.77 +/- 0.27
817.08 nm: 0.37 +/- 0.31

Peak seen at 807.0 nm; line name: H-gamma 4340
